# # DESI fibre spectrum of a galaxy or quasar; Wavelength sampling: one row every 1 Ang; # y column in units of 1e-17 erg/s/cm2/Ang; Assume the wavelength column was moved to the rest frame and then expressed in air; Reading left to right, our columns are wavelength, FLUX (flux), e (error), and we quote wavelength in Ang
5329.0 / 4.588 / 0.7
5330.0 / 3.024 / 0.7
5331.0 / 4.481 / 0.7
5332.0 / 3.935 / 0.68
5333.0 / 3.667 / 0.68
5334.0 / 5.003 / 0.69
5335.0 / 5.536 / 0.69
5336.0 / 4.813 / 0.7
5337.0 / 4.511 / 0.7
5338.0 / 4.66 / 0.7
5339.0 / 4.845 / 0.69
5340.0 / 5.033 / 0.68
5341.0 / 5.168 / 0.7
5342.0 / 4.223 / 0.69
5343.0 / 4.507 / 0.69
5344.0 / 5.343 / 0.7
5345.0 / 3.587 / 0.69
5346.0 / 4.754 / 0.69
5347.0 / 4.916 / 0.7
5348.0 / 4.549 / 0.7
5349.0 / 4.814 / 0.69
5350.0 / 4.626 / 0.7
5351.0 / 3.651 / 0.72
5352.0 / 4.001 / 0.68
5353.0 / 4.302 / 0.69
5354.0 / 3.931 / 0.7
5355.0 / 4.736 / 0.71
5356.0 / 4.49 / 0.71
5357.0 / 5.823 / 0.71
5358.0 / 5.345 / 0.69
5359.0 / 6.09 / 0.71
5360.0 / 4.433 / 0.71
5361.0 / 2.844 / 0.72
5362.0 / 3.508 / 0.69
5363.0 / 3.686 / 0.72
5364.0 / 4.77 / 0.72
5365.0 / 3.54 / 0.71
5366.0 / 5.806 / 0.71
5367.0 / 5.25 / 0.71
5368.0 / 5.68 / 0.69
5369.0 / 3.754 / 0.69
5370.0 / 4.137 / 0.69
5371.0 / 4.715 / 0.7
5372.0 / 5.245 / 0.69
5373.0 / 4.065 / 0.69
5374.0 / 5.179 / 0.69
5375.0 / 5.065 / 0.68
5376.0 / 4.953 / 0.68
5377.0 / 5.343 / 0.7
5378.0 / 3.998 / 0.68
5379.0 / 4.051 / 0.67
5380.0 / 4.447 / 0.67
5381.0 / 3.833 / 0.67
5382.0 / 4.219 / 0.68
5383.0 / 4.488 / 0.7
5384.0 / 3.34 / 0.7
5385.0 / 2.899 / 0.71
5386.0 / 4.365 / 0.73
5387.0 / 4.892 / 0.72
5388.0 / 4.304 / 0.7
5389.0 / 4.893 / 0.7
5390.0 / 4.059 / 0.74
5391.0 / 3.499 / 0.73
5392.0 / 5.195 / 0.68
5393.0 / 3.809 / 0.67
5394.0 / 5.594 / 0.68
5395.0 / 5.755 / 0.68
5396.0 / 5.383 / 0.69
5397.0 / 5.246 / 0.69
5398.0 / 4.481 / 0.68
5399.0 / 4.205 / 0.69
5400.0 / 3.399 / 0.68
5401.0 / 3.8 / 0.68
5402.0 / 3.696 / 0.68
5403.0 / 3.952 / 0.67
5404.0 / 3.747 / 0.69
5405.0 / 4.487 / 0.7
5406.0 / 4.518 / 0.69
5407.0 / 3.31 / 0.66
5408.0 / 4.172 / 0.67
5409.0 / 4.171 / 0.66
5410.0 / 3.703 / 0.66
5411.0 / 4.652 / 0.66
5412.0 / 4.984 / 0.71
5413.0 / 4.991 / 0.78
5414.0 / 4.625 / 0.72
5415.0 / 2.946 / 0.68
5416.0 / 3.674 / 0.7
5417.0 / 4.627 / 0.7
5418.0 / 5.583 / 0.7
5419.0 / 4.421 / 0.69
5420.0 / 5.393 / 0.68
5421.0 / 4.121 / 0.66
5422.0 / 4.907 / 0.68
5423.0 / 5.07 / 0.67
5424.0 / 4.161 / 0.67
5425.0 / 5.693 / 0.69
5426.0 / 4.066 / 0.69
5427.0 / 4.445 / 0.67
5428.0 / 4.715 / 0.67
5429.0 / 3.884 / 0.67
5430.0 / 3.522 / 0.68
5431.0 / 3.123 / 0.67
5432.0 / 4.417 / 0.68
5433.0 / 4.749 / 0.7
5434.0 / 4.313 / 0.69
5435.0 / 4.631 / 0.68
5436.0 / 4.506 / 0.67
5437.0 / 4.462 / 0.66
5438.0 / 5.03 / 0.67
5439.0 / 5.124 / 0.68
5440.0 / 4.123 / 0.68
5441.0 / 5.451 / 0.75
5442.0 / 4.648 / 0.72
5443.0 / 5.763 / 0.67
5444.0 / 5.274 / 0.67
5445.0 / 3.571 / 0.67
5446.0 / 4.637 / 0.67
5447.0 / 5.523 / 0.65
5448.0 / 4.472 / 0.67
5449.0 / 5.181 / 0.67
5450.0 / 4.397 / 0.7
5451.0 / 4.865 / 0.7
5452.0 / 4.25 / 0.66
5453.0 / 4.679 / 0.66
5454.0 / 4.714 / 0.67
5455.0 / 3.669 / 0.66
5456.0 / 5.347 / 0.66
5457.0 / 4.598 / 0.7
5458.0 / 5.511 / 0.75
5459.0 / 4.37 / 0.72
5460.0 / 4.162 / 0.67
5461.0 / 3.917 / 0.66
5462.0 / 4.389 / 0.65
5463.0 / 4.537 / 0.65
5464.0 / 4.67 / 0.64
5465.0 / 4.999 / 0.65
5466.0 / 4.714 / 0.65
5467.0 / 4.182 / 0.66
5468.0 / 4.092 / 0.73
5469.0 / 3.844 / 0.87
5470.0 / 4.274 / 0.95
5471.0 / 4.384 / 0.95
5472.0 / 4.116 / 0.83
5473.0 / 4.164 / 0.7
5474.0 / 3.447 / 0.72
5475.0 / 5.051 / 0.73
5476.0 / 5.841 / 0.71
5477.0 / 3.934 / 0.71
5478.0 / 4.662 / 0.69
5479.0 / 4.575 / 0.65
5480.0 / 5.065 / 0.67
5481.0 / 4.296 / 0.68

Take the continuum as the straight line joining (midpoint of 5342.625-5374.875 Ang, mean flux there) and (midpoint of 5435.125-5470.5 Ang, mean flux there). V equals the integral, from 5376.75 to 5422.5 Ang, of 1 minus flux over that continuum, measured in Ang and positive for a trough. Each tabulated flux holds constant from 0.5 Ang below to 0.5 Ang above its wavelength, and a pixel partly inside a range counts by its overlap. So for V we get 2.5 Ang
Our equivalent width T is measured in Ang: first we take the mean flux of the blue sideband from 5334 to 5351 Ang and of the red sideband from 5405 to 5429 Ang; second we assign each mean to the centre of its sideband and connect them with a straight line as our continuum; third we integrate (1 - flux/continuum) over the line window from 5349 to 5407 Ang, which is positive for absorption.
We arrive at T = 1.97 Ang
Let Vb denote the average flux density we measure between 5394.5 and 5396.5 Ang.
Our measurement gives 5.57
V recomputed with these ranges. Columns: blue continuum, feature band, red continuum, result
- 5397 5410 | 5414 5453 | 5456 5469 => -2.7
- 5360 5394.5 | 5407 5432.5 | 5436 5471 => 0.8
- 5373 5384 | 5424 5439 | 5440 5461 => 0.8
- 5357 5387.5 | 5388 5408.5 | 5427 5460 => 0.8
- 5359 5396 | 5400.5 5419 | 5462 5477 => 1.0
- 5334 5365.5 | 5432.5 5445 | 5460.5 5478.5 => -1.0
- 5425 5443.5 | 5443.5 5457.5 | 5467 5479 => -0.6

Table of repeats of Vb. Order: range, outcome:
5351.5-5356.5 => 4.29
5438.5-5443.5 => 5.02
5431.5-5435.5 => 4.53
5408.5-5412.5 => 4.38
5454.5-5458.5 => 4.78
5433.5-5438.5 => 4.59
